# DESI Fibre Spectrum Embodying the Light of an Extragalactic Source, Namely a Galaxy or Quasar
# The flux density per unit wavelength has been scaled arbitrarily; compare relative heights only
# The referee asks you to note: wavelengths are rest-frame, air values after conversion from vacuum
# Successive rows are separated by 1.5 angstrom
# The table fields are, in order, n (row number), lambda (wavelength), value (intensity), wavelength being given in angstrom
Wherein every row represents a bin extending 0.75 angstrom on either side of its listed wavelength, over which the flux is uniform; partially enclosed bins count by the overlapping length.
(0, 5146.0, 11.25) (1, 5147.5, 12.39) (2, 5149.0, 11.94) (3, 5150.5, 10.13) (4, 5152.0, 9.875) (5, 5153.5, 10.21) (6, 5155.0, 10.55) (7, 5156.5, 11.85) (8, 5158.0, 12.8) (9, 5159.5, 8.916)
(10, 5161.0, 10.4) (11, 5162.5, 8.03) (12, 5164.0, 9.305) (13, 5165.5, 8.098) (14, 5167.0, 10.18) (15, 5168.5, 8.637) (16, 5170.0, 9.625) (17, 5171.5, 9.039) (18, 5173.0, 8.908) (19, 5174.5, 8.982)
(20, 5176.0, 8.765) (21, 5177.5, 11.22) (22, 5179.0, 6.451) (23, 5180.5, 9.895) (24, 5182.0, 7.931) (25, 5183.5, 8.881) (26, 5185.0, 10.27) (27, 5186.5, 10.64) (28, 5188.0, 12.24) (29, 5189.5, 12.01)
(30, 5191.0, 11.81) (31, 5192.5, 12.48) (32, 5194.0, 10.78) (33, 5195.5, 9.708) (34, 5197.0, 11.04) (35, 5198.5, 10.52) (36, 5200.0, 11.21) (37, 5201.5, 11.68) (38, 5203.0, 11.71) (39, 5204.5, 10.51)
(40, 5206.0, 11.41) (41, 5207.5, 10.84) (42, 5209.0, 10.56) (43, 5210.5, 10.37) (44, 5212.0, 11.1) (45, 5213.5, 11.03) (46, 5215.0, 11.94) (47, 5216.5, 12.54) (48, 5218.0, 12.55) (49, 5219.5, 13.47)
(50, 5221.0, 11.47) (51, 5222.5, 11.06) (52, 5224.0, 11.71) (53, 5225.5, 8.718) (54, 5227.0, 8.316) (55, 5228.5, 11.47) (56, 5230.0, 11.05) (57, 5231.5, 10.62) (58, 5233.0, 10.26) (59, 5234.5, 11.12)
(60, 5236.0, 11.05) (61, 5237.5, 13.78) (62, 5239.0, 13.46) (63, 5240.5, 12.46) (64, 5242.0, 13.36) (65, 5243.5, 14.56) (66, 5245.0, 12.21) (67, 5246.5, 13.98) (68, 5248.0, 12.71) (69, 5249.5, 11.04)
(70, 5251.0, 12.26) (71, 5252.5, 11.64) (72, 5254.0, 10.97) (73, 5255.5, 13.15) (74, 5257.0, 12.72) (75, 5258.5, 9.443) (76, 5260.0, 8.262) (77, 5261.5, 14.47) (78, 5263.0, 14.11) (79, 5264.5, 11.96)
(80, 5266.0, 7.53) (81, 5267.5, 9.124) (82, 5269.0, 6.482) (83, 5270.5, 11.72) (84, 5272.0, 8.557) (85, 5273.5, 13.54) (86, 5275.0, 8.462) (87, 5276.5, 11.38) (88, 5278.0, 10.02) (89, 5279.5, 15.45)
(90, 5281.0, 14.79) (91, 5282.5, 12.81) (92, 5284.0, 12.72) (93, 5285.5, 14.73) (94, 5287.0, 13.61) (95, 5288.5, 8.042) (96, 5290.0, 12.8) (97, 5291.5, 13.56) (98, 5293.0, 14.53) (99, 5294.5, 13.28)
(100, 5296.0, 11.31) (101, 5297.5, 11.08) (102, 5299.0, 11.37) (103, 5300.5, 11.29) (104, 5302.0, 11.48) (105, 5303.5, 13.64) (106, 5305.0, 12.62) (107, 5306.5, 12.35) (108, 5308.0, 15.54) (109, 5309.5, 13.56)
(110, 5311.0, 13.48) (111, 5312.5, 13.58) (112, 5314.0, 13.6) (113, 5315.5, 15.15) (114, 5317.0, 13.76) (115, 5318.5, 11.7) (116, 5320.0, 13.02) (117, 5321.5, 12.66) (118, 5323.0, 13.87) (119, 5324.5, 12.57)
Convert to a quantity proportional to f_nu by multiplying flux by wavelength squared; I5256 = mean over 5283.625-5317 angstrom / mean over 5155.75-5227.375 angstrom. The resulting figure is 1.28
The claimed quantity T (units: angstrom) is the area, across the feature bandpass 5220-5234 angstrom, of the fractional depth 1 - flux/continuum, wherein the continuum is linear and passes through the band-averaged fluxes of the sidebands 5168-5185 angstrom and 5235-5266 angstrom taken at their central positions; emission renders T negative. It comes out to 0.8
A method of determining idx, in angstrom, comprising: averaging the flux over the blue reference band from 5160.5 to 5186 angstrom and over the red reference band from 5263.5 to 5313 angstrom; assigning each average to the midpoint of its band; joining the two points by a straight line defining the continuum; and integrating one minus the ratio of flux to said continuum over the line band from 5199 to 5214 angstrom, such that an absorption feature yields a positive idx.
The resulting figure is -1.7 angstrom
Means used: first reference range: 9.1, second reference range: 12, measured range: 11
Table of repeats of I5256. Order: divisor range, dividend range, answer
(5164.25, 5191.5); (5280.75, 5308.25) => 1.37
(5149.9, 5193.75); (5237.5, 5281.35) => 1.22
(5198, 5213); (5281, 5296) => 1.21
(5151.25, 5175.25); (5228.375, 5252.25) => 1.30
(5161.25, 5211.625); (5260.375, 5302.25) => 1.20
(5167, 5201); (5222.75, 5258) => 1.20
